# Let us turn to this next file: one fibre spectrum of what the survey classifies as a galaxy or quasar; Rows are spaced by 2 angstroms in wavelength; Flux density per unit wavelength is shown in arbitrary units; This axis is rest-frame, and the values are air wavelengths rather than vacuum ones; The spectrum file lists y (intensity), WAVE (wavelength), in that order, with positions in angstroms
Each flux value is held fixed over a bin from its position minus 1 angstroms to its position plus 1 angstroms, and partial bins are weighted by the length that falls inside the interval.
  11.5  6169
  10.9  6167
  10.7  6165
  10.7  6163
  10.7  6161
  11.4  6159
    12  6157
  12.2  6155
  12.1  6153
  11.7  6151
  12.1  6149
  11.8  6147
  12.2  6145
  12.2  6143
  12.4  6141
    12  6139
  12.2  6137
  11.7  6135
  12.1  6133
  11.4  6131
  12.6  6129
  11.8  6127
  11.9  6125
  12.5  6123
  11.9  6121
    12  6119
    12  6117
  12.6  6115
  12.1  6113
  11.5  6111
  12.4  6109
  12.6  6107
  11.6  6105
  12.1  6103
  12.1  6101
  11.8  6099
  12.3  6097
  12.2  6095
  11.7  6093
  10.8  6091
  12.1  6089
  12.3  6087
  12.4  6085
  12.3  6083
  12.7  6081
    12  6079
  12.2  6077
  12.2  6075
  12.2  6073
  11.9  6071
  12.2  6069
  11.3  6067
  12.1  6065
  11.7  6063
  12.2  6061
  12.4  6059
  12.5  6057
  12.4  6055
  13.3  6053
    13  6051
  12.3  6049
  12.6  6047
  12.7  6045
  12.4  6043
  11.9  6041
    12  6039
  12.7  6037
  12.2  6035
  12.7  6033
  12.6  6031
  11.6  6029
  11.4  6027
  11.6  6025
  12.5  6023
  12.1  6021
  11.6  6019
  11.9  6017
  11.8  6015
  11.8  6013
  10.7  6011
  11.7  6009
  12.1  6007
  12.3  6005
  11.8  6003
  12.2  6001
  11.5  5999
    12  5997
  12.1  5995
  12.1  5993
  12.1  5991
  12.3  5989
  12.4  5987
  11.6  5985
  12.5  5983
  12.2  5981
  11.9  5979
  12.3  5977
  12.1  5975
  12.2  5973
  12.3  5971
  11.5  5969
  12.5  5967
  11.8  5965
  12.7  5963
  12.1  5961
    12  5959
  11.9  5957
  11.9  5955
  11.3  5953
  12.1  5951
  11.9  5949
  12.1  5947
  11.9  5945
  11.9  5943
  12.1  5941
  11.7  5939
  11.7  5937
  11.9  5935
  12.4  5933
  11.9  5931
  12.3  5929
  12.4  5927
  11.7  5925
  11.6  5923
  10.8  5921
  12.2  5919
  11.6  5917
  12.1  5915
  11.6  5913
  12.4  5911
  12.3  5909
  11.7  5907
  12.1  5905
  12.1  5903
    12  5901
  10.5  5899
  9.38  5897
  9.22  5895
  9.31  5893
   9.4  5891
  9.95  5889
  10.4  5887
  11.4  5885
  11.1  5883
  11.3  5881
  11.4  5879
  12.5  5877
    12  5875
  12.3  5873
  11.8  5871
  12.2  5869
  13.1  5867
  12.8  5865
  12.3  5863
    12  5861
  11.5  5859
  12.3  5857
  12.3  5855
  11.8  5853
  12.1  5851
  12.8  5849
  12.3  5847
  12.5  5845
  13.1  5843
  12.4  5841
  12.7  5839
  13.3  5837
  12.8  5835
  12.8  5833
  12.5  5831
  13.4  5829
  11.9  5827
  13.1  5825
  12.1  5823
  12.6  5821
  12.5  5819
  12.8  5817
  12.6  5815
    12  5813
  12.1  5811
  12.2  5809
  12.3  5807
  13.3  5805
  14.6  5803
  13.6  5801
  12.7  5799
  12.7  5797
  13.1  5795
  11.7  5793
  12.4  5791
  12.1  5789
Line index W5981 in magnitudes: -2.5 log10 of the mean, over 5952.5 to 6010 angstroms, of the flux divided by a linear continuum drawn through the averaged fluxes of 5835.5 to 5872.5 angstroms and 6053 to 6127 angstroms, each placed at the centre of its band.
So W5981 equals 0.02 mag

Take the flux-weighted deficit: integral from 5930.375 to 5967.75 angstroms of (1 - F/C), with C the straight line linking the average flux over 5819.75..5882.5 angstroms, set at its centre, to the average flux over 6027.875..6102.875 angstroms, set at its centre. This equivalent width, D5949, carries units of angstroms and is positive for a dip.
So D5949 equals 1.0 angstroms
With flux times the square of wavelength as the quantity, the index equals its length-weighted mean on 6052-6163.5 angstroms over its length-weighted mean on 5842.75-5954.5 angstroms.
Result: 1.1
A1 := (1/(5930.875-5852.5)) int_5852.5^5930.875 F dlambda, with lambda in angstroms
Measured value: 11.6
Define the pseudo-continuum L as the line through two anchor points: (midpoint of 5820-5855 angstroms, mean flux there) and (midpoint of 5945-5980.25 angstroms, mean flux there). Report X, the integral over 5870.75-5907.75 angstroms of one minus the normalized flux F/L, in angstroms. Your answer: 4.00 angstroms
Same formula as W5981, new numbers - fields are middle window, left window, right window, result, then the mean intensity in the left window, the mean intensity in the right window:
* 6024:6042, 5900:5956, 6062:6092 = -0.008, 11.9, 12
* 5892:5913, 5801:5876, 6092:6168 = 0.117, 12.5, 11.9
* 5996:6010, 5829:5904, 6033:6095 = 0.014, 11.8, 12.2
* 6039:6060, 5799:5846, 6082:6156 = -0.028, 12.7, 12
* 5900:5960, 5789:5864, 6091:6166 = 0.038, 12.6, 11.9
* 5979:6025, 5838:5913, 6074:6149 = -0.006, 11.7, 12.1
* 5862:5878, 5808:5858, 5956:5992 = 0.004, 12.5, 12.1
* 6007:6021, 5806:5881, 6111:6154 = 0.049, 12.4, 12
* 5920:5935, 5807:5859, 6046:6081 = 0.048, 12.5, 12.3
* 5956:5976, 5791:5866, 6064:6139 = 0.018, 12.6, 12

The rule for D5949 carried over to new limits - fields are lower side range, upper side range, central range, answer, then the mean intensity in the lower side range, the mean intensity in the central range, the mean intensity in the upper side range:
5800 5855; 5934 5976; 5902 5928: 0.6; 12.7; 11.9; 12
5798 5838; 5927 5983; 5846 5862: 0.6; 12.8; 12.1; 12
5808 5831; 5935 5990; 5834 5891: 1.4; 12.5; 12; 12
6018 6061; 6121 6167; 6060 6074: 0.3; 12.3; 11.9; 11.8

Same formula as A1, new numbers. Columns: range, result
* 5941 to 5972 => 12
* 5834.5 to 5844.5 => 12.8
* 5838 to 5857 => 12.4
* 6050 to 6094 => 12.2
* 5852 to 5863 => 12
